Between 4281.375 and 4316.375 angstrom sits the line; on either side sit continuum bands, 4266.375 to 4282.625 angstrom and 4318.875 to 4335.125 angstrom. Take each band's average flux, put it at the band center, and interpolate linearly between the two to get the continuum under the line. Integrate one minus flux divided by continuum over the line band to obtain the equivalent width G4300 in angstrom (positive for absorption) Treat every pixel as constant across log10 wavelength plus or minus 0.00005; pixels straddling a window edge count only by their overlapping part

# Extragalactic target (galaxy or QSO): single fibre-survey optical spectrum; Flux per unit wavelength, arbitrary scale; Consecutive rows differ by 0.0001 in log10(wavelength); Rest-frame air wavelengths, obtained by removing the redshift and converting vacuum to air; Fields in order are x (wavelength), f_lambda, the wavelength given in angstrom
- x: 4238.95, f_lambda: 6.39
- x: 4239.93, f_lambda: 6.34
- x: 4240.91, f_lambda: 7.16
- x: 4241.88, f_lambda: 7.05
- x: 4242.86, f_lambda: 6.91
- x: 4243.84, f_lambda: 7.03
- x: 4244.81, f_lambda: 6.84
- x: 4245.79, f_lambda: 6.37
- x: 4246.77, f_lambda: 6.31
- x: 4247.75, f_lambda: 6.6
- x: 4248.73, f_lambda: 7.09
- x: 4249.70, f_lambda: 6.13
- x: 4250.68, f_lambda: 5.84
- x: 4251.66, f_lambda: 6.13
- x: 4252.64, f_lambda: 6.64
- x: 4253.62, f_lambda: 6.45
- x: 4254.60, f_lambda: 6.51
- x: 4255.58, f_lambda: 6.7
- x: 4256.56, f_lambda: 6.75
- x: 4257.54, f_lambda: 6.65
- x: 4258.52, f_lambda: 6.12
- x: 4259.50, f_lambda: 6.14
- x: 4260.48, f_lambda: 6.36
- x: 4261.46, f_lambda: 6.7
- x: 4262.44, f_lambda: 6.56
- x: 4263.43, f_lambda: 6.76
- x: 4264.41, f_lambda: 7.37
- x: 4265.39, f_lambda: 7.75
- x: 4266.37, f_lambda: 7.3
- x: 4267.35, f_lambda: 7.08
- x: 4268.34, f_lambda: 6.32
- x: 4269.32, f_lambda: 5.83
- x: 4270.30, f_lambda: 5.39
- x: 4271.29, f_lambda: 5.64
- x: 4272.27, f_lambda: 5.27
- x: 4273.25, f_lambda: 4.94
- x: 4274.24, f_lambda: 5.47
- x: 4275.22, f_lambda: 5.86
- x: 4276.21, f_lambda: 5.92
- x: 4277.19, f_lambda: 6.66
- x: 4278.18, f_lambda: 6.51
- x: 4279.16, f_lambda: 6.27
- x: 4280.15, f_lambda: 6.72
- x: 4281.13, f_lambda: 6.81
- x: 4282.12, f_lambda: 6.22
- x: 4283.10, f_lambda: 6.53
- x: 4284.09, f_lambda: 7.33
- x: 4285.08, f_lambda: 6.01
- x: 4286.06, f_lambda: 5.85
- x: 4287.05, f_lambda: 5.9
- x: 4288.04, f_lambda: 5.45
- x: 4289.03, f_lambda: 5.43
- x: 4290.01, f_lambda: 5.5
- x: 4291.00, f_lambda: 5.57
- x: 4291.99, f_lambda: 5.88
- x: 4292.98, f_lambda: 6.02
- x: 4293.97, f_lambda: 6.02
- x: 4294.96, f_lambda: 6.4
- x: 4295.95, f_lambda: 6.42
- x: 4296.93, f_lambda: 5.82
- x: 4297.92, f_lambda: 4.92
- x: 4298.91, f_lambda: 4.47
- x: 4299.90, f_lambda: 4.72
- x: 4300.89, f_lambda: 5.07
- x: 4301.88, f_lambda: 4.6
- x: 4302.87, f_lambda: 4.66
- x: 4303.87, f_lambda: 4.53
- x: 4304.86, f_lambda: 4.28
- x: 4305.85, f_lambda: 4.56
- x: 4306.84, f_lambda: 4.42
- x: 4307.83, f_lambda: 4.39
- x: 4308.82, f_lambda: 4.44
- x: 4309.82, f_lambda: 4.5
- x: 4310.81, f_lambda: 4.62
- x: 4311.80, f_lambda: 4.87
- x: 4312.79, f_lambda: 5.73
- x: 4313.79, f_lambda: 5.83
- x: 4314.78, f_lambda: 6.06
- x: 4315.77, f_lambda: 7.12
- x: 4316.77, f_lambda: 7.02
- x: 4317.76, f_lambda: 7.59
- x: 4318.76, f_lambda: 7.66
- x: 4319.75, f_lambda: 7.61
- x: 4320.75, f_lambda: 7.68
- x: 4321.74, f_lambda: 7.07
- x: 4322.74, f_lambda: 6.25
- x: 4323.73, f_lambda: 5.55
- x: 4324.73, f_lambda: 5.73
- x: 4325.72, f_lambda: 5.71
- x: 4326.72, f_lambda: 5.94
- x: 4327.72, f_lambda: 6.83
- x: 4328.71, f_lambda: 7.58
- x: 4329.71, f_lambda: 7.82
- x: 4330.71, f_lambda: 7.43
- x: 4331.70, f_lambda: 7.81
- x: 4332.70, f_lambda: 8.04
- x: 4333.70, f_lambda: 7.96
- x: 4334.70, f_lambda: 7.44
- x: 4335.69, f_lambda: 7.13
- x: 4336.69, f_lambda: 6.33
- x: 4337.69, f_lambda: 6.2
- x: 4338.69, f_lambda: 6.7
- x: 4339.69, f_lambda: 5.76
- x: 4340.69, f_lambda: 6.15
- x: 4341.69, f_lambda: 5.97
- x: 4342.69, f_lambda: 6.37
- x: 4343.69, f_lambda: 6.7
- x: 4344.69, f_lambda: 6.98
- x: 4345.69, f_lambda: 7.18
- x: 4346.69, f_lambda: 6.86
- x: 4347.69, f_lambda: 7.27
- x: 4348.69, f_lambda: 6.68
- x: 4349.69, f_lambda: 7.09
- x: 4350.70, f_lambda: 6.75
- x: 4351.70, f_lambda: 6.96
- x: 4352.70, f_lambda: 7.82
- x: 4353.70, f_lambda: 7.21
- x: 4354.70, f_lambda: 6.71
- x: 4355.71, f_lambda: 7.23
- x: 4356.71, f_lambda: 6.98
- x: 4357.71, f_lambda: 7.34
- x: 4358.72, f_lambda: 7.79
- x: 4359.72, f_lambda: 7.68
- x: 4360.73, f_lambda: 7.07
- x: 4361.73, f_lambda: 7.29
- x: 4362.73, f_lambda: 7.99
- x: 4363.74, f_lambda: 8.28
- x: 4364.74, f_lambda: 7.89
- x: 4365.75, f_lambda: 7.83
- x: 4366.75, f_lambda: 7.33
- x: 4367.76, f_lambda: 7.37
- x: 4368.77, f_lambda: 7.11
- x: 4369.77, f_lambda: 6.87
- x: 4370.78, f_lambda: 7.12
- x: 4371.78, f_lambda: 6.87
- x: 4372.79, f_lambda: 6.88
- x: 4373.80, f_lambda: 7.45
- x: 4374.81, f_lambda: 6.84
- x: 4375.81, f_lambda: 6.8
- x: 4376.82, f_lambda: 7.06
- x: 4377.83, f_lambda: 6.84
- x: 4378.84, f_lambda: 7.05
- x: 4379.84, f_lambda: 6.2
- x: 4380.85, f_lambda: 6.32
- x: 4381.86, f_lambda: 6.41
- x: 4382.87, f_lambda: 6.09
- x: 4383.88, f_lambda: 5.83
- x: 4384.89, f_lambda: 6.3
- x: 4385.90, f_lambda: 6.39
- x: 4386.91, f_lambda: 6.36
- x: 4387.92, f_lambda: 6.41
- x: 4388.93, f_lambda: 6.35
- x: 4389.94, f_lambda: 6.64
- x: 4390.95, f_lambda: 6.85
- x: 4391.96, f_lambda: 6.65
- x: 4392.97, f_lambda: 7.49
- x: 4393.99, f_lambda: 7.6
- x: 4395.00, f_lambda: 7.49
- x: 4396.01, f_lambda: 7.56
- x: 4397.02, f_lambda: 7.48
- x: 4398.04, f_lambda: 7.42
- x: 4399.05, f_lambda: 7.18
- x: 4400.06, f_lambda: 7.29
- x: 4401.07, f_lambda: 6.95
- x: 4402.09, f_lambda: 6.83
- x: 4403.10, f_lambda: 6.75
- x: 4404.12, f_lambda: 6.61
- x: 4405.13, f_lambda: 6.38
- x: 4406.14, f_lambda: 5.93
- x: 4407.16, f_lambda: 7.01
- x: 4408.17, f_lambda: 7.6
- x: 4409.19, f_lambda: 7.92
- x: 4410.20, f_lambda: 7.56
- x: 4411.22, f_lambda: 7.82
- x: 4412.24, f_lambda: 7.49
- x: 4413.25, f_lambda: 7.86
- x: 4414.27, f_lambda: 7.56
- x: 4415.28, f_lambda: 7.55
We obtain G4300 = 5.8 angstrom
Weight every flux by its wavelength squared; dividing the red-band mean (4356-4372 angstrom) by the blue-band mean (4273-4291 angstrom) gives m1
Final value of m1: 1.27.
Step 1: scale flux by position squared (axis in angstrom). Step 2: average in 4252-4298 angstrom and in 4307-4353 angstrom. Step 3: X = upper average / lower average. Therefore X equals 1.08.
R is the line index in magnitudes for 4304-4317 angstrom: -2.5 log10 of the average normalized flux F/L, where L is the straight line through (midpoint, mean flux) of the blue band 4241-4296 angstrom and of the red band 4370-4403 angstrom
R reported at 0.25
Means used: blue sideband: 6.33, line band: 5.16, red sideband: 6.84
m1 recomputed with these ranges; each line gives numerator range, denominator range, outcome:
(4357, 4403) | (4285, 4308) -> 1.38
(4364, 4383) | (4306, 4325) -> 1.20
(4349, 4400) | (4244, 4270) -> 1.13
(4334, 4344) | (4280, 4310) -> 1.22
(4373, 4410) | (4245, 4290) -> 1.15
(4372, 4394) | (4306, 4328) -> 1.14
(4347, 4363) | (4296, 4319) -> 1.39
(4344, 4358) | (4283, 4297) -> 1.21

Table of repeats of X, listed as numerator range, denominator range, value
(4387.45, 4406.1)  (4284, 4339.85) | 1.20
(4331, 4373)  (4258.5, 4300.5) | 1.21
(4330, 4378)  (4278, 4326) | 1.26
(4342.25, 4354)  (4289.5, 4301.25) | 1.28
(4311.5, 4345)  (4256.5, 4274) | 1.09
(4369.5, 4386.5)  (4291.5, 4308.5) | 1.35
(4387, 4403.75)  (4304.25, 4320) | 1.30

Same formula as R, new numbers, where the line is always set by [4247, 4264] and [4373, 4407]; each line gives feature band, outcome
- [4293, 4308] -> 0.28 mag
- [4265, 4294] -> 0.07 mag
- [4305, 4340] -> 0.04 mag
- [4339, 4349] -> 0.01 mag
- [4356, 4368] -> -0.13 mag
